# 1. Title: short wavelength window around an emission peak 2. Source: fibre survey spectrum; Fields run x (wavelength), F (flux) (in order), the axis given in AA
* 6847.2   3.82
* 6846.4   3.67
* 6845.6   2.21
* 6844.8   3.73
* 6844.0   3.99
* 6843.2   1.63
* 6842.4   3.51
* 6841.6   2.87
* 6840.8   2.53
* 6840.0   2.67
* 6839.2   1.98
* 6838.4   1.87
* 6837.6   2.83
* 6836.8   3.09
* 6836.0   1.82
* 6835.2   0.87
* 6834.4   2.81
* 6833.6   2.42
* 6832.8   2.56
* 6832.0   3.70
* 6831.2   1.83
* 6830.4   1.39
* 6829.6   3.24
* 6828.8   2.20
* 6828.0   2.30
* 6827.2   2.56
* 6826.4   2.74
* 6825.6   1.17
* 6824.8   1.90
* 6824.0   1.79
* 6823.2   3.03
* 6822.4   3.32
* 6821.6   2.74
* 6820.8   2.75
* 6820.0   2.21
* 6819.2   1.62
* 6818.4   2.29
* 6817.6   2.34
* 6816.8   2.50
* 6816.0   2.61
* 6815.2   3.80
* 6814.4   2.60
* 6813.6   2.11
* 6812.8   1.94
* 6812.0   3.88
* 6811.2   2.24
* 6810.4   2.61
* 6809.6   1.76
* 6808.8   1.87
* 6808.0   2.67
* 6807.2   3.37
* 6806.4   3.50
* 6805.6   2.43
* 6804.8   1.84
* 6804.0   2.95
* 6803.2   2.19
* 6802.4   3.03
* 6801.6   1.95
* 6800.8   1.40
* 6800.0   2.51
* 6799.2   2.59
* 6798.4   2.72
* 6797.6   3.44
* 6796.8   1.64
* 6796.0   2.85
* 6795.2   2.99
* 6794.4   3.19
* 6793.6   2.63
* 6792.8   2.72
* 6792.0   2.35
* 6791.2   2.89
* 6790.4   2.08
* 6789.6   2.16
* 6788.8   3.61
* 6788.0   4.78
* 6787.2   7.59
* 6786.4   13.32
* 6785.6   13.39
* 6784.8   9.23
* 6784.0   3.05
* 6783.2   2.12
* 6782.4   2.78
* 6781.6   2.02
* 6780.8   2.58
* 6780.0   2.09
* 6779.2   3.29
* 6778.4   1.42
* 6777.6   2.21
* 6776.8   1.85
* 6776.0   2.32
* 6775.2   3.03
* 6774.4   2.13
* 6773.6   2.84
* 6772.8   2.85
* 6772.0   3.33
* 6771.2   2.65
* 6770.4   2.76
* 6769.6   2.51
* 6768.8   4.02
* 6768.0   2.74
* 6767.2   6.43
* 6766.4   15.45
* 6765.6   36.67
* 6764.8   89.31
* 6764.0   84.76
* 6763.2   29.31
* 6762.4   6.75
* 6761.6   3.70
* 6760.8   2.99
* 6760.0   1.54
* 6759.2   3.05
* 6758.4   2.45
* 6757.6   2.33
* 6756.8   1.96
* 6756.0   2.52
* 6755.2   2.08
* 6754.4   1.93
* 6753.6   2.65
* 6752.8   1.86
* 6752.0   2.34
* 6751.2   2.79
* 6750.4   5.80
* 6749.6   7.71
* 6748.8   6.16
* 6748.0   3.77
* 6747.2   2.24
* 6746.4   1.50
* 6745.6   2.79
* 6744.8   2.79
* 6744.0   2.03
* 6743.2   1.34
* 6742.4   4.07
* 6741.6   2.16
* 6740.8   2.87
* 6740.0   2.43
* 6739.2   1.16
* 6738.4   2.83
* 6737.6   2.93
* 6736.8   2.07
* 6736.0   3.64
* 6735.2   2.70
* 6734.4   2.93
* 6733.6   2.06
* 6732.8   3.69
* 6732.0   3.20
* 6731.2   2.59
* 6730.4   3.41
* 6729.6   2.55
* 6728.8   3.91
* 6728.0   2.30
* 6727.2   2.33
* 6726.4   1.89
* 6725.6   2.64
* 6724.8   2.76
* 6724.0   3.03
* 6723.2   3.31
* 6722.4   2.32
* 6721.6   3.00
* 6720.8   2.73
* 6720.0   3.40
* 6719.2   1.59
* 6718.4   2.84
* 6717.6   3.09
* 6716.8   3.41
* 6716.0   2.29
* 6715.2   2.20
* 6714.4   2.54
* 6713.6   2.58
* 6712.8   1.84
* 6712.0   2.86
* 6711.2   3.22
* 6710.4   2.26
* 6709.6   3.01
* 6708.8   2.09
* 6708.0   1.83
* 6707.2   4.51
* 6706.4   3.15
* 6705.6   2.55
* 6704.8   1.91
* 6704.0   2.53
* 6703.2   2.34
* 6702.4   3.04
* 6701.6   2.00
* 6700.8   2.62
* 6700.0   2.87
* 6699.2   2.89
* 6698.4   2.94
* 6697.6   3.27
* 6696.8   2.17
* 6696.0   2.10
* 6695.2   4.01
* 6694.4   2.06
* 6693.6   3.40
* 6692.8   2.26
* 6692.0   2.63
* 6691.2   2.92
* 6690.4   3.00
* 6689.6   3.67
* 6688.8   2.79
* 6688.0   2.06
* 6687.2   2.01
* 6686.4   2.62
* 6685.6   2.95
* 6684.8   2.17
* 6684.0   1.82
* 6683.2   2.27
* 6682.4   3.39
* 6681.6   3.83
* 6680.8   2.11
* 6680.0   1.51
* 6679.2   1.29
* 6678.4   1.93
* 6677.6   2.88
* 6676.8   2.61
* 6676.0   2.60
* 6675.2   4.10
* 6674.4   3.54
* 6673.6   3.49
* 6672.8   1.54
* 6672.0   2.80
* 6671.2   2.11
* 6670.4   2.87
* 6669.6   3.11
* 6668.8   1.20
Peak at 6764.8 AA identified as H-alpha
